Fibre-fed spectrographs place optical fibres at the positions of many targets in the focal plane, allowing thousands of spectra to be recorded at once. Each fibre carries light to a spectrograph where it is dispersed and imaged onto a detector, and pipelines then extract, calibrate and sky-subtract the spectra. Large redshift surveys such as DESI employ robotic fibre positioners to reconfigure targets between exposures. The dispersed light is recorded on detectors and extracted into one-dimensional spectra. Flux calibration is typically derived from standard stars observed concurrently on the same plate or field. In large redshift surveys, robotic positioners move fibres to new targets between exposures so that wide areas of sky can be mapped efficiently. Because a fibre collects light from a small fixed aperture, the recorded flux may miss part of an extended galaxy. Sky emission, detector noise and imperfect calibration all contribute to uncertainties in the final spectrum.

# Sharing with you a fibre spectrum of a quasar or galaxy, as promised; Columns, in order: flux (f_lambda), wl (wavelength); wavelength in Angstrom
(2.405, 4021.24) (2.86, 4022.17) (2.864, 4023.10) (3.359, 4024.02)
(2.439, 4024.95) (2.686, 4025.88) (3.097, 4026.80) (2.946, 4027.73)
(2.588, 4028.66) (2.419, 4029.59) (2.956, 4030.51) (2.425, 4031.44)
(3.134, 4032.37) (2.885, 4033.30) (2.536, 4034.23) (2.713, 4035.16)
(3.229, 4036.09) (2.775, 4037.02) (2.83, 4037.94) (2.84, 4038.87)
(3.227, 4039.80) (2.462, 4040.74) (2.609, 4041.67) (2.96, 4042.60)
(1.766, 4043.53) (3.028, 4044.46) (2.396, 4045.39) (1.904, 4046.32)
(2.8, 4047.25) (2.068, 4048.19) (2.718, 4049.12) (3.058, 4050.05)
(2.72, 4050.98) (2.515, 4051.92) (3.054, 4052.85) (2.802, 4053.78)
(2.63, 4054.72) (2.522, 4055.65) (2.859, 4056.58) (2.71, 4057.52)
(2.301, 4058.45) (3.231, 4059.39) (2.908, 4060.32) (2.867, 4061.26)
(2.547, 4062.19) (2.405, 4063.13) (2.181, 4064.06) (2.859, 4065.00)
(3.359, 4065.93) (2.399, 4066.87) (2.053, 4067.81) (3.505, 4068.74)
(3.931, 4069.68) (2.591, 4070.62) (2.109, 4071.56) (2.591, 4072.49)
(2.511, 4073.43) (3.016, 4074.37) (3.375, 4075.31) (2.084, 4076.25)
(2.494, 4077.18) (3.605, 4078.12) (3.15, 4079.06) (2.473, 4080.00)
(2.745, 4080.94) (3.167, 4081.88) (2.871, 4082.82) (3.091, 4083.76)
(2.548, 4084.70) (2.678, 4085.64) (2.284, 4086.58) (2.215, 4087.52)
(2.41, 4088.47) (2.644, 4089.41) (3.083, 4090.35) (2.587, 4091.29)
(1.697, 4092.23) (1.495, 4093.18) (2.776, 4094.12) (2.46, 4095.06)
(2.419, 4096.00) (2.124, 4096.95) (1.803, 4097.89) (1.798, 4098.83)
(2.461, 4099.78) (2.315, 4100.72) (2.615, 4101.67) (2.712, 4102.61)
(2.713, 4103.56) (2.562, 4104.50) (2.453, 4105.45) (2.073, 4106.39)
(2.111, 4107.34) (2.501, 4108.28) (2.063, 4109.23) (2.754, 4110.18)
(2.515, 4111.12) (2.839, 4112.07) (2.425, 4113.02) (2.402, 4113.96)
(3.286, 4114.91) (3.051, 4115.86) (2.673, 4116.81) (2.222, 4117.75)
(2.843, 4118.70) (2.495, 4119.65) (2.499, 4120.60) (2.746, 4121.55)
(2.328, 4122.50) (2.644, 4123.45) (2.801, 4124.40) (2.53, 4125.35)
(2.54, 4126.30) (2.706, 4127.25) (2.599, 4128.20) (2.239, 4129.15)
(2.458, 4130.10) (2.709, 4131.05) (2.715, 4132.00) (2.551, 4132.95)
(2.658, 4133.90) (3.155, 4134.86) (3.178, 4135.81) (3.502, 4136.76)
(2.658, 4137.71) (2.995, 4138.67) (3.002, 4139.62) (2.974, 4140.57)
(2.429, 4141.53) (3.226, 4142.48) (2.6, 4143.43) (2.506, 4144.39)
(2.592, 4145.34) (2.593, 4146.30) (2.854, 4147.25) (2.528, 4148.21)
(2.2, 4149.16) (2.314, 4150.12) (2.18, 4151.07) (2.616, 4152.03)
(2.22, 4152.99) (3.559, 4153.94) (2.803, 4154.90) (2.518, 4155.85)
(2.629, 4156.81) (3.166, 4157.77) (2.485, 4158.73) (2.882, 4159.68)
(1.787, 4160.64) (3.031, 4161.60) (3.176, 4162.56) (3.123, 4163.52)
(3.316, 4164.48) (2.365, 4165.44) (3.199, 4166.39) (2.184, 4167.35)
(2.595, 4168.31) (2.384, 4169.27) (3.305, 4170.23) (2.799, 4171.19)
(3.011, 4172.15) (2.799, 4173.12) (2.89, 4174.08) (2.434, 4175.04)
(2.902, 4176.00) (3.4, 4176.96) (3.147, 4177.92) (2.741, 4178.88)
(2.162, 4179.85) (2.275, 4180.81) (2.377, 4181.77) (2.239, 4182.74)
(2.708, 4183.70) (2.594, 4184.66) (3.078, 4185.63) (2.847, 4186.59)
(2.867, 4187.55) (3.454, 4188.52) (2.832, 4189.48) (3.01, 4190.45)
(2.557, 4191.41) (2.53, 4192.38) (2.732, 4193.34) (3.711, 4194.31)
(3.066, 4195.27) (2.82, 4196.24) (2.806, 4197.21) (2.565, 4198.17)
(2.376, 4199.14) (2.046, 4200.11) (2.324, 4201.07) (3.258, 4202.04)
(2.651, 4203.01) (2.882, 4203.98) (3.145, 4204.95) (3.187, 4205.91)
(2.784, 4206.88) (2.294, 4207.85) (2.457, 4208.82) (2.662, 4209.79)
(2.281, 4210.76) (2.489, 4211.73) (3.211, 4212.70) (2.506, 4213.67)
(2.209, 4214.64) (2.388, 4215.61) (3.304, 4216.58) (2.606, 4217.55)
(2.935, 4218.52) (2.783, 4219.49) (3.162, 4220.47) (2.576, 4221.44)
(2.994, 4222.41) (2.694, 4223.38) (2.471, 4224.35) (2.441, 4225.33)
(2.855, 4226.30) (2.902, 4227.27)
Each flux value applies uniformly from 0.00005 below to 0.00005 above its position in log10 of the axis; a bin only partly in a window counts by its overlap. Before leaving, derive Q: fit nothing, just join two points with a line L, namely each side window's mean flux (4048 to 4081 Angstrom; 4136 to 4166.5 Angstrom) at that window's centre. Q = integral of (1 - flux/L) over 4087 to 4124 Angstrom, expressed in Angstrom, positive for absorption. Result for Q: 4.0 Angstrom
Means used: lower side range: 2.75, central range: 2.46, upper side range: 2.75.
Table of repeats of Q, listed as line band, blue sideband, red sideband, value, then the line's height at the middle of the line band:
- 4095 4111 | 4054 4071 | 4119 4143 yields 2.3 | 2.75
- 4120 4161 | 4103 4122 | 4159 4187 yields -0.4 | 2.65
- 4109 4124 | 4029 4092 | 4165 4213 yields 0.6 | 2.73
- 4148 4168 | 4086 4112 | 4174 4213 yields -0.6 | 2.6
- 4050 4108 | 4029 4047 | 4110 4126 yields 1.2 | 2.67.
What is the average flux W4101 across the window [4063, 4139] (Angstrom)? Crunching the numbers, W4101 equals 2.62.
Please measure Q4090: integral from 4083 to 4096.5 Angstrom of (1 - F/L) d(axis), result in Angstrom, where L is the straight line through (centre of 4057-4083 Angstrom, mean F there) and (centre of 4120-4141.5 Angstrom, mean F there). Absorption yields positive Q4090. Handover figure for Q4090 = 1.5 Angstrom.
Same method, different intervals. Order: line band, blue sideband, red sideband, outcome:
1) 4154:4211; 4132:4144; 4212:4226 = 0.9 Angstrom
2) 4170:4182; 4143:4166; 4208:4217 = -0.6 Angstrom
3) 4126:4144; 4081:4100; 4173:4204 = -1.4 Angstrom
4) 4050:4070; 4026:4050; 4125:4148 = -0.5 Angstrom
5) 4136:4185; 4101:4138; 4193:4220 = -1.0 Angstrom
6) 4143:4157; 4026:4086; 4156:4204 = 0.9 Angstrom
